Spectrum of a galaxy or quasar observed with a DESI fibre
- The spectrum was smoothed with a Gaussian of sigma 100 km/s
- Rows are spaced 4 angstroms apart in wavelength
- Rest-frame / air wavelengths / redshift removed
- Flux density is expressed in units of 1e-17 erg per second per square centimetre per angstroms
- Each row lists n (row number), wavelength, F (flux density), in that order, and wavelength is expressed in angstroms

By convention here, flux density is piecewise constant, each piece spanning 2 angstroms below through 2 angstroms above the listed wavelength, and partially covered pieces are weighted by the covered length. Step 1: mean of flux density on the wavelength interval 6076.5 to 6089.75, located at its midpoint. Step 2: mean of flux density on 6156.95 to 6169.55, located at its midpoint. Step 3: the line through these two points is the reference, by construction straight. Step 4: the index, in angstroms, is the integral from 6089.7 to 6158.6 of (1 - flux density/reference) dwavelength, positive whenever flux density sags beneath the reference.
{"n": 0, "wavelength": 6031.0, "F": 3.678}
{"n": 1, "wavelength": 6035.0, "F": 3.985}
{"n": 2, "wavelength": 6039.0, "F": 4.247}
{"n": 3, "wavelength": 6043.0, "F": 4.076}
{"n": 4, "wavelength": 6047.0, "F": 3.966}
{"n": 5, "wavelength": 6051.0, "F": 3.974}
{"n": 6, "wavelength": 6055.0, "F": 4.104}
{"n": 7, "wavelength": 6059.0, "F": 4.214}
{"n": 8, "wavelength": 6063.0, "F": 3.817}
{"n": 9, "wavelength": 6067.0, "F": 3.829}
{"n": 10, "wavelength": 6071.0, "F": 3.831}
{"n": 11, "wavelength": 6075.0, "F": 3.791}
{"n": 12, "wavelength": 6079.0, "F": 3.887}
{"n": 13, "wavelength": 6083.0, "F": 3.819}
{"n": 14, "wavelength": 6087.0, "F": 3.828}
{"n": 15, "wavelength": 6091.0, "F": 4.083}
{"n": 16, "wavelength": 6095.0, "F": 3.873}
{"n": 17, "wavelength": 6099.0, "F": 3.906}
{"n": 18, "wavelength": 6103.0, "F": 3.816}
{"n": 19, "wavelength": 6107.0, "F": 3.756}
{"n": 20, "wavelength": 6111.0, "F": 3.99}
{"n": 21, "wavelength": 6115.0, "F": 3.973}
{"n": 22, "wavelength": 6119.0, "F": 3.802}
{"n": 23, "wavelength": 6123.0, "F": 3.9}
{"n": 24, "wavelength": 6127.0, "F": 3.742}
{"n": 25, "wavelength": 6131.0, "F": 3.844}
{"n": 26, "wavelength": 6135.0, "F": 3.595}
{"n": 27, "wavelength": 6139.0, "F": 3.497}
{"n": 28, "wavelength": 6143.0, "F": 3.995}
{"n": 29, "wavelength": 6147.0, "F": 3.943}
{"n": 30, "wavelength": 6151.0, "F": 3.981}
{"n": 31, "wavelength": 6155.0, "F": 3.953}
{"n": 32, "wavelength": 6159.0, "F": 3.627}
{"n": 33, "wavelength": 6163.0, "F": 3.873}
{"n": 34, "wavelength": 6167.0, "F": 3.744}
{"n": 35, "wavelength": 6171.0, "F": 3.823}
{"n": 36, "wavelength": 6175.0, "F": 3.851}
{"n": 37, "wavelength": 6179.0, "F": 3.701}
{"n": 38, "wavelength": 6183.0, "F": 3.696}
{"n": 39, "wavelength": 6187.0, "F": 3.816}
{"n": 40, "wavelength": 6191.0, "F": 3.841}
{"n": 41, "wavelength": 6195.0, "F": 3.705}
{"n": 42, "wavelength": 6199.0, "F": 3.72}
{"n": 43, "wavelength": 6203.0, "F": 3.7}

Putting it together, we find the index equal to -0.9 angstroms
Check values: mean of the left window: 3.86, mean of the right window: 3.75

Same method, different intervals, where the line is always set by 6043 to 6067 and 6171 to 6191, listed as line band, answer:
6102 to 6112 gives 0.2 angstroms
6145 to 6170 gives -0.2 angstroms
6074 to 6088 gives 0.4 angstroms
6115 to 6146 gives 0.7 angstroms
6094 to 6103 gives 0.1 angstroms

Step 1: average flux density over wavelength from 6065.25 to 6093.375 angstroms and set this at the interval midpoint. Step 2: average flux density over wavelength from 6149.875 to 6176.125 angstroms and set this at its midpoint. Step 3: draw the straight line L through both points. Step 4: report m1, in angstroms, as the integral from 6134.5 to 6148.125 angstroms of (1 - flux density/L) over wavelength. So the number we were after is 0.3 angstroms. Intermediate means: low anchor 3.87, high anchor 3.83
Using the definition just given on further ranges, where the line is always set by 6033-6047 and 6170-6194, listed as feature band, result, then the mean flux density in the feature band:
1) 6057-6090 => 1.1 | 3.88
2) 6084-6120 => 0.5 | 3.89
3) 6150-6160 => -0.1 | 3.86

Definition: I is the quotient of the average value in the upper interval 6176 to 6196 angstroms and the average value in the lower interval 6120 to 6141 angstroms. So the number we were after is 1.01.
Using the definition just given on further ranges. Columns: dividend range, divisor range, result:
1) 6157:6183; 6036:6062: 0.92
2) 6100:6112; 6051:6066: 0.96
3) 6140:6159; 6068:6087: 1.02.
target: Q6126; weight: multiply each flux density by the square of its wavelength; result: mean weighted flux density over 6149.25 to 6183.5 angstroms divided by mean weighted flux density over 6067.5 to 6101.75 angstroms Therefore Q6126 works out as 1.0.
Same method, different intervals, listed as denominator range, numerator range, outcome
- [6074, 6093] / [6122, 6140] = 0.97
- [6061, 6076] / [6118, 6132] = 1.02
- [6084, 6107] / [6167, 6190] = 1.00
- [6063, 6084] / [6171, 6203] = 1.02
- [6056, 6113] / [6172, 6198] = 1.00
